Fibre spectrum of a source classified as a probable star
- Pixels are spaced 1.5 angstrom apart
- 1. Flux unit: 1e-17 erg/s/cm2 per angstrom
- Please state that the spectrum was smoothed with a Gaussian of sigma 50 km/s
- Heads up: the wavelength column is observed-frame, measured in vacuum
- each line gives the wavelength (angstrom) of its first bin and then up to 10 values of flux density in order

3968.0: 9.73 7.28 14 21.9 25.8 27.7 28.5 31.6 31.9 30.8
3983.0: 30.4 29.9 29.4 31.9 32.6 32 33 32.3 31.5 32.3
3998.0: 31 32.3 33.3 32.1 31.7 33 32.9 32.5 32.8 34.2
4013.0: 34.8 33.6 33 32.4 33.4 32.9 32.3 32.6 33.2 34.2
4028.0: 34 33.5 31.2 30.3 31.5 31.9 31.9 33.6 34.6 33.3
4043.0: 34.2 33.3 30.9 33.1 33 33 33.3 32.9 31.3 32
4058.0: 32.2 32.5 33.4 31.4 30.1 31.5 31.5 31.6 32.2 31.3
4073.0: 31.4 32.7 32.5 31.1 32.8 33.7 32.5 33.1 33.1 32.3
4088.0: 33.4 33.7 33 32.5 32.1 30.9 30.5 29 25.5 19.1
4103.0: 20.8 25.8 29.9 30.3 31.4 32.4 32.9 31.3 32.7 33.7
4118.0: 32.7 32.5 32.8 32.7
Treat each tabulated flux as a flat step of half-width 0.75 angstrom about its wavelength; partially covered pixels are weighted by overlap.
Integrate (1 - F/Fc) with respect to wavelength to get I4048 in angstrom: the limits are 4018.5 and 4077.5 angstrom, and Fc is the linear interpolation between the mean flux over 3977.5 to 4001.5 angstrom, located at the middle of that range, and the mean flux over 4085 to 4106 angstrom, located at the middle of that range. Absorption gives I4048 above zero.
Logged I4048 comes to -4.1 angstrom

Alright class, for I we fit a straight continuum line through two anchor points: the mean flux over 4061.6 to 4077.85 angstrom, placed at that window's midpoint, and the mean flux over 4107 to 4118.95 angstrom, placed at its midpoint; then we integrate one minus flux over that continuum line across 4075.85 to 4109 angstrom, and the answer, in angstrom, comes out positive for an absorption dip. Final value 1.6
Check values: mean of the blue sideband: 31.6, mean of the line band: 30.3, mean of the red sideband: 32.2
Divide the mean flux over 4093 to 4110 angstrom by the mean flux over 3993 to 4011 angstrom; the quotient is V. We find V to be 0.9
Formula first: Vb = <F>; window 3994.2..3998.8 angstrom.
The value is 31.6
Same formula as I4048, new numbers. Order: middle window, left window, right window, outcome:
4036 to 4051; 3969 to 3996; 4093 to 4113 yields -2.5 angstrom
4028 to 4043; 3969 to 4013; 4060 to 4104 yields -1.1 angstrom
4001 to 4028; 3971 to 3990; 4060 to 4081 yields -2.8 angstrom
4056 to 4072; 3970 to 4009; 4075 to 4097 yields 0.1 angstrom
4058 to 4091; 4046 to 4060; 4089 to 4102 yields -1.3 angstrom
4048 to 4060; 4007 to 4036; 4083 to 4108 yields -0.4 angstrom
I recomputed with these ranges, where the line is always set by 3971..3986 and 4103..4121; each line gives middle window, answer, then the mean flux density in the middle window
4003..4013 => -1.50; 33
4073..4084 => -0.82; 32.5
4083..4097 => -0.93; 32.6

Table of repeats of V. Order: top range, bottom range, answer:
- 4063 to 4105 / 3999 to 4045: 0.93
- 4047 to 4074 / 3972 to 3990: 1.09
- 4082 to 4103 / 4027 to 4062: 0.93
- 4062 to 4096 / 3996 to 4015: 0.98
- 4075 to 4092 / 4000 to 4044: 1.00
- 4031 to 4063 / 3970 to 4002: 1.10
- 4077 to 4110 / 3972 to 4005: 0.99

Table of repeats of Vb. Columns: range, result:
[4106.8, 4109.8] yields 30.9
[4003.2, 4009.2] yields 32.5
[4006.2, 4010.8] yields 32.8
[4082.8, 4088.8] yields 33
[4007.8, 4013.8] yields 33.6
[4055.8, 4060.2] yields 32.2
